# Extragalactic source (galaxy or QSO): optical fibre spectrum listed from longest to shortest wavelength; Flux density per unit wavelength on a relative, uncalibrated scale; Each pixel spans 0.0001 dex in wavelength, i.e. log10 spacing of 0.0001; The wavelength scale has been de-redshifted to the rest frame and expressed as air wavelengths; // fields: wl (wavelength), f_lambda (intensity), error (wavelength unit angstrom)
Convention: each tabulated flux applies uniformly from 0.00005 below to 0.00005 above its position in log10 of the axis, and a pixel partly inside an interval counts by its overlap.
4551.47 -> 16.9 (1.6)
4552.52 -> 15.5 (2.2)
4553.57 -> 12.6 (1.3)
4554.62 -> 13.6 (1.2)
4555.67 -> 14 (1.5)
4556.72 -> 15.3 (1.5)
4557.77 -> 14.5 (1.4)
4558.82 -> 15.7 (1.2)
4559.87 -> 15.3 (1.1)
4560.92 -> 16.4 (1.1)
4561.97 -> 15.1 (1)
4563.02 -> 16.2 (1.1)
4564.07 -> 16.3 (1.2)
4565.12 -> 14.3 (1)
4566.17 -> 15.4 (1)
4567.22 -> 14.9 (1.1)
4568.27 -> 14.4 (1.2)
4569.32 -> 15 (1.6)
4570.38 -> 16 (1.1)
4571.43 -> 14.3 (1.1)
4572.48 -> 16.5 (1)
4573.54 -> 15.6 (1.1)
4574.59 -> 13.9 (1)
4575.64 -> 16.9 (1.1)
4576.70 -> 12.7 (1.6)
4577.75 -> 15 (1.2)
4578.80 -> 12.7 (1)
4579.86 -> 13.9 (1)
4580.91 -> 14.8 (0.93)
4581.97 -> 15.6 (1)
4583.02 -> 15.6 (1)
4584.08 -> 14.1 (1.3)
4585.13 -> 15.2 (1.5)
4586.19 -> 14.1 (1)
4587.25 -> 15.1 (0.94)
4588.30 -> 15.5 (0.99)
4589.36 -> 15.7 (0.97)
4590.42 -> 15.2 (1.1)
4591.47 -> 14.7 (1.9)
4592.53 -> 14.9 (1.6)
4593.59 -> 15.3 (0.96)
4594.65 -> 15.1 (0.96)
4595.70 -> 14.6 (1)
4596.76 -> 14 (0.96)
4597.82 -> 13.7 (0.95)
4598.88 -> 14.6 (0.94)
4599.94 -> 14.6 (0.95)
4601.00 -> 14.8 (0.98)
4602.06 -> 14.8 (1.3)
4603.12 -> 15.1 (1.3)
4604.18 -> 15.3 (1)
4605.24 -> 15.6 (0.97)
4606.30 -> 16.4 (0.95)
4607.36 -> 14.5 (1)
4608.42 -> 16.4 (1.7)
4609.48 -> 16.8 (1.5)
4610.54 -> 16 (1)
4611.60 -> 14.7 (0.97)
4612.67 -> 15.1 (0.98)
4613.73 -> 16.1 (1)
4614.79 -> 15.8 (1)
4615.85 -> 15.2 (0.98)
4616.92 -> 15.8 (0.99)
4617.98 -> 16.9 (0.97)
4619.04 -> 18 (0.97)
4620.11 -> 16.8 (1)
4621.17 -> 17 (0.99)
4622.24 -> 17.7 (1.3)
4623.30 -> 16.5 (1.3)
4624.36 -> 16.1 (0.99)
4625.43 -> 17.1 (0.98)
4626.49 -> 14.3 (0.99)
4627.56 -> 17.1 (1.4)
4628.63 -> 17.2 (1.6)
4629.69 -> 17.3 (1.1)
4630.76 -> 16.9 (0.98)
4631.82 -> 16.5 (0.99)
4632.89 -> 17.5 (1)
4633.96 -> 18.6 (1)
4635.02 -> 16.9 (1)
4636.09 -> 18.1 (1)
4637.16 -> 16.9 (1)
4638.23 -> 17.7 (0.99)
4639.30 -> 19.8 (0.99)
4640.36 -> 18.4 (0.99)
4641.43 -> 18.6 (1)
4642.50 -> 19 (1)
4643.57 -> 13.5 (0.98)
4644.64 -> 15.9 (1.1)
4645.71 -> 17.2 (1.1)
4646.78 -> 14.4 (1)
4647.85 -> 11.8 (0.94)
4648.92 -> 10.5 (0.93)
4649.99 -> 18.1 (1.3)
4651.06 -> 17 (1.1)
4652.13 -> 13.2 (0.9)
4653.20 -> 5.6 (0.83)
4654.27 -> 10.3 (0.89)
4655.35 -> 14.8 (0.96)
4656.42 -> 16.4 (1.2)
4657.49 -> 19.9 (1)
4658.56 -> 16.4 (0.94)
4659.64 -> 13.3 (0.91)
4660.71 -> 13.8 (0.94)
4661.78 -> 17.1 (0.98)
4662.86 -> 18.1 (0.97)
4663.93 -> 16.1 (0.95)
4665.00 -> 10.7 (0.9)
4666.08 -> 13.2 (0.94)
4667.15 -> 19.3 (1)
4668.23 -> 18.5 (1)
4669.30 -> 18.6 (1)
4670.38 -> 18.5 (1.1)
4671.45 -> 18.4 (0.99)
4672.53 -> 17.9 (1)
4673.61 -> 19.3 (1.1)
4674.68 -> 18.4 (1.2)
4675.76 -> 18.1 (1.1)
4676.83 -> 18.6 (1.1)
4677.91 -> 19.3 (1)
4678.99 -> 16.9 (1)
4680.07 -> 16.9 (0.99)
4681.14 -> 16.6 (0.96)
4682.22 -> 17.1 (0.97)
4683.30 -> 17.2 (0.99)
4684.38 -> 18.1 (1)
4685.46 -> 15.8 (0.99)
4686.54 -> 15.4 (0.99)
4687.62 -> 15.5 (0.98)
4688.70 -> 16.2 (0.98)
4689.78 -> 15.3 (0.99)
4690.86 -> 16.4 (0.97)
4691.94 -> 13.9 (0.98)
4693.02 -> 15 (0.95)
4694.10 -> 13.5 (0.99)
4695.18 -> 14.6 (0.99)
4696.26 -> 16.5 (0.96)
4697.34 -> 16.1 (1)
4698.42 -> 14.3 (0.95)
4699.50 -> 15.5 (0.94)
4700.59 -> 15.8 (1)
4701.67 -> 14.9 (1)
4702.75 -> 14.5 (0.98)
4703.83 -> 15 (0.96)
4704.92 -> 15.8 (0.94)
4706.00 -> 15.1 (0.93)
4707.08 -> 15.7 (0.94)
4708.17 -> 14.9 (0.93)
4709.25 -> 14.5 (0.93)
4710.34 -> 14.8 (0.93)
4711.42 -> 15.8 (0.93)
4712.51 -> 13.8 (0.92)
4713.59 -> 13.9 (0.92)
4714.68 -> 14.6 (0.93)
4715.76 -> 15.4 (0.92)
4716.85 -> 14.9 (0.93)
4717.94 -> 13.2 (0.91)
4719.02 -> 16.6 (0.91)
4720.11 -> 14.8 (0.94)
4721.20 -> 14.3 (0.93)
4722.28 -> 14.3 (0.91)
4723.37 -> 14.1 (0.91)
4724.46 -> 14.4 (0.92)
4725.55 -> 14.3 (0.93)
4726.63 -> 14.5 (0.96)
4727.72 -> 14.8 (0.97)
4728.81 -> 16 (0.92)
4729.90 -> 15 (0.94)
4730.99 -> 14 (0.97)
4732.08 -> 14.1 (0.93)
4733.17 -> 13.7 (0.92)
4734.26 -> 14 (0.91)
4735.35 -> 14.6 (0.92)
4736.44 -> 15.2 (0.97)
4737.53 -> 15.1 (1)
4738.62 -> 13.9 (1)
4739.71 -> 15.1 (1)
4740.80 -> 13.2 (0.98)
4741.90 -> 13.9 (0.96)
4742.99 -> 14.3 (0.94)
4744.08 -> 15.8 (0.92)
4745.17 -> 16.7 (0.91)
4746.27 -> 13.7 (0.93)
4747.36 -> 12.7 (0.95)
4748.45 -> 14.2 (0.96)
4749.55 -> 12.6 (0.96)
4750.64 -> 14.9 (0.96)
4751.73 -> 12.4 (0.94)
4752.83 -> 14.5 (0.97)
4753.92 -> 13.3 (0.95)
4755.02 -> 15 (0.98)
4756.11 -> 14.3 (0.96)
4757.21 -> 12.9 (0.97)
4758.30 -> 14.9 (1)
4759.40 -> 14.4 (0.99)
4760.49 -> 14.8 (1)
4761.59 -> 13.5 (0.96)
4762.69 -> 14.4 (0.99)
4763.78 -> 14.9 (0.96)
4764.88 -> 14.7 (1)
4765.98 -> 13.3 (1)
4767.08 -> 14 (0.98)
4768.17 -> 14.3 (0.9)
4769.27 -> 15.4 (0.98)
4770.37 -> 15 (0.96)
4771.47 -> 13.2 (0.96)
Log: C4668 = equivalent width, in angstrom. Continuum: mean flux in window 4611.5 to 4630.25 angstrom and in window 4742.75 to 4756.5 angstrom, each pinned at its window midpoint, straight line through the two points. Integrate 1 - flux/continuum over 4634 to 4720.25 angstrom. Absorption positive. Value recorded -2.5 angstrom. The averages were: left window 16.4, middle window 15.9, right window 14.2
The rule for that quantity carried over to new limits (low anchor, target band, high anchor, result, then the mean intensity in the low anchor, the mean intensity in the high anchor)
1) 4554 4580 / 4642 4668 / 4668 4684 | 3.8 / 15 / 18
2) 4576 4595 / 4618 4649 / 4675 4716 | -3.2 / 14.7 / 15.7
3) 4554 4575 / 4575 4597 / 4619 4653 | 1.0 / 15.1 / 16.5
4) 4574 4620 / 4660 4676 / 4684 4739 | -2.1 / 15.2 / 14.9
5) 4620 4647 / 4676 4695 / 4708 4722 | -0.9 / 17.1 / 14.7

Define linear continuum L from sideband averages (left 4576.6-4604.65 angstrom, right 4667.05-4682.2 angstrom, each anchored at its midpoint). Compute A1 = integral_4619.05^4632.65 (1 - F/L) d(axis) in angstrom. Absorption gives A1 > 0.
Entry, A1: -0.51 angstrom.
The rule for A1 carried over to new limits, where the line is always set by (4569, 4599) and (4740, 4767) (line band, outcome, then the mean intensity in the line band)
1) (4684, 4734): -2.27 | 15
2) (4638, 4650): -1.26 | 16.1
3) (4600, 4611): -0.58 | 15.5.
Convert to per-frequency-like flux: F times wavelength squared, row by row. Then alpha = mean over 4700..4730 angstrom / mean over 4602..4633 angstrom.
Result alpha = 0.95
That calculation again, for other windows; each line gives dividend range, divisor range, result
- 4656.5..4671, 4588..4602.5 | 1.14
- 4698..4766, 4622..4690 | 0.91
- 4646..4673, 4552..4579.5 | 1.07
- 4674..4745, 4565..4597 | 1.09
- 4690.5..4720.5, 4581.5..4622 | 1.02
